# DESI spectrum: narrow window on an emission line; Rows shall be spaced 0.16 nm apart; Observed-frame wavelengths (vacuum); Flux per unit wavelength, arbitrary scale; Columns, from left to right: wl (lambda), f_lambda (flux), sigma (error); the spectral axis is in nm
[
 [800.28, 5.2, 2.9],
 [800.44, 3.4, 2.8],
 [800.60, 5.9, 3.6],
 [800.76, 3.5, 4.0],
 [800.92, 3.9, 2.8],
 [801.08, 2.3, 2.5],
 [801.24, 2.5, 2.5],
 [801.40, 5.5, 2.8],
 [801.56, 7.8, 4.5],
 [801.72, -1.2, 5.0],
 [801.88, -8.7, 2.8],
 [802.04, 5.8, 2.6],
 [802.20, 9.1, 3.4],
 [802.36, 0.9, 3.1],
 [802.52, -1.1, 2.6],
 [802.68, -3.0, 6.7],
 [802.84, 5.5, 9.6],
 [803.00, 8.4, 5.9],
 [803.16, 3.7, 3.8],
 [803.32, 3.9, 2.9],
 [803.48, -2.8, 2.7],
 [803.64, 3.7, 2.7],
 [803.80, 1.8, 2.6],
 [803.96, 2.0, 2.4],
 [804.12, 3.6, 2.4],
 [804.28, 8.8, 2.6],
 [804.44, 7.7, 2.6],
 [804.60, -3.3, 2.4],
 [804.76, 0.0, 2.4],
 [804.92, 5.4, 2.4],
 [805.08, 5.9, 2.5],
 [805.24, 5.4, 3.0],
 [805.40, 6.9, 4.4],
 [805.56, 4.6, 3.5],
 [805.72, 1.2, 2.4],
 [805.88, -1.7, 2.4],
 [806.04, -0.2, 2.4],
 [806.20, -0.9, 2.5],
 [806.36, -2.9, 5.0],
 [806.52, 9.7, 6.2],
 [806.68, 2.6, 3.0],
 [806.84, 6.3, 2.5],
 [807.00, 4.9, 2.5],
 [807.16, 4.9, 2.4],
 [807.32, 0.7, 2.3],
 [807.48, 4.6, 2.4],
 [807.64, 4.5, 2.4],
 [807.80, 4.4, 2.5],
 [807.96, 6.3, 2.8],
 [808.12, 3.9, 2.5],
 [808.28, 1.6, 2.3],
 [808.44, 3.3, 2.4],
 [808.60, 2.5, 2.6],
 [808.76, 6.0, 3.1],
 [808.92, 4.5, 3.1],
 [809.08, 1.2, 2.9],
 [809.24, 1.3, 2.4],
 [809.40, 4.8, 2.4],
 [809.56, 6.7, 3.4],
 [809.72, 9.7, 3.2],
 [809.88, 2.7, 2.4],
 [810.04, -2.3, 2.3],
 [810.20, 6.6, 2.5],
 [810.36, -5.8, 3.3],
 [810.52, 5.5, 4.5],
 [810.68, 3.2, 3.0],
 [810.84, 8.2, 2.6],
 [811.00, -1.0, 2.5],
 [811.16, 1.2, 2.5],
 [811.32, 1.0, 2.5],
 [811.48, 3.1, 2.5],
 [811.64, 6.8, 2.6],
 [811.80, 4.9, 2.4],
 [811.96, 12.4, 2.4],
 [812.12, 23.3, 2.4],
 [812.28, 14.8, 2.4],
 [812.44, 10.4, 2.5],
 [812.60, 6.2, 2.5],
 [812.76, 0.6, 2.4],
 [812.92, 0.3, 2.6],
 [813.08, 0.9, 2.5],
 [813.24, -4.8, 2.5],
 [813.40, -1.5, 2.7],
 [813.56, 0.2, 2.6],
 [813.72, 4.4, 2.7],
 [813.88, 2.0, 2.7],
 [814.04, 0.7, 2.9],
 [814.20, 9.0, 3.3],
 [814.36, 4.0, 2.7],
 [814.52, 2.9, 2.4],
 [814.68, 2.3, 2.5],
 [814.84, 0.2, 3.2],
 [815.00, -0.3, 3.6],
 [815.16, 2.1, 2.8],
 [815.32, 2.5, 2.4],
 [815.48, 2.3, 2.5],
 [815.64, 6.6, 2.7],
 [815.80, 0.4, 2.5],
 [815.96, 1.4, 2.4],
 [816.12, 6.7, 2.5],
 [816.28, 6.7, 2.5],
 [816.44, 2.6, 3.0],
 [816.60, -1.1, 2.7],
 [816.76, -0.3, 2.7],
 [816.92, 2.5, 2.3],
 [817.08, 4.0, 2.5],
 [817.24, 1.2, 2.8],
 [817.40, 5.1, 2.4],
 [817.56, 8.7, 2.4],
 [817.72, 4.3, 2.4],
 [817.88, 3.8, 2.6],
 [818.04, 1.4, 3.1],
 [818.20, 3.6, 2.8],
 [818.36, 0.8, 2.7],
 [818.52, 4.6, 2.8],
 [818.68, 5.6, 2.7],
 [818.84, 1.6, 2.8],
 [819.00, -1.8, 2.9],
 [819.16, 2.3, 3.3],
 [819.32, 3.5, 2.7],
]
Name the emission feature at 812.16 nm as H-gamma 4340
